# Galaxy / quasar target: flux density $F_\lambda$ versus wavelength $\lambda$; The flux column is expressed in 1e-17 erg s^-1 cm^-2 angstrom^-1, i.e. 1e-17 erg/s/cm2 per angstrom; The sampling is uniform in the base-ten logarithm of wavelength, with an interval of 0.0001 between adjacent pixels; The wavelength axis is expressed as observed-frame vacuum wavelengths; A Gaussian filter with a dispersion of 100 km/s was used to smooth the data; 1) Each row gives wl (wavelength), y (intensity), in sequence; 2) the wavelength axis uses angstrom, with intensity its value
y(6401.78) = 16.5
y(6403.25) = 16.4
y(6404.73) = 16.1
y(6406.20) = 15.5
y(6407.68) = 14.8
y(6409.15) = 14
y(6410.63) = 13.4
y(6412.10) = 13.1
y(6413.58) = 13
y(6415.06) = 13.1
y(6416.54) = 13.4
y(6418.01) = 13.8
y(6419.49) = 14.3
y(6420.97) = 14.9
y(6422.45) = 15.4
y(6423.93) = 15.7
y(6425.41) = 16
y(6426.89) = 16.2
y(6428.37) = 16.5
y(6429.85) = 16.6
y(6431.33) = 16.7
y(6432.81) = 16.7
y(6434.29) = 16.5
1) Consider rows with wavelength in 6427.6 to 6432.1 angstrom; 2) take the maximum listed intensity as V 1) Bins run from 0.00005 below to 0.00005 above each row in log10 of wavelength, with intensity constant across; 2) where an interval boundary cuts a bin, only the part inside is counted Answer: 16.7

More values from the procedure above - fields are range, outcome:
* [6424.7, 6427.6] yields 16.2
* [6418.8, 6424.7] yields 15.7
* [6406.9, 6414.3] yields 14.8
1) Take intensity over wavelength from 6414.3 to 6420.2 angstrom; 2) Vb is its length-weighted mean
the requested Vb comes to 13.6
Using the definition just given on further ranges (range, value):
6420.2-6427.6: 15.6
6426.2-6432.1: 16.5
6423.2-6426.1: 15.8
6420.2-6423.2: 15.1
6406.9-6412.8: 13.8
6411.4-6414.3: 13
